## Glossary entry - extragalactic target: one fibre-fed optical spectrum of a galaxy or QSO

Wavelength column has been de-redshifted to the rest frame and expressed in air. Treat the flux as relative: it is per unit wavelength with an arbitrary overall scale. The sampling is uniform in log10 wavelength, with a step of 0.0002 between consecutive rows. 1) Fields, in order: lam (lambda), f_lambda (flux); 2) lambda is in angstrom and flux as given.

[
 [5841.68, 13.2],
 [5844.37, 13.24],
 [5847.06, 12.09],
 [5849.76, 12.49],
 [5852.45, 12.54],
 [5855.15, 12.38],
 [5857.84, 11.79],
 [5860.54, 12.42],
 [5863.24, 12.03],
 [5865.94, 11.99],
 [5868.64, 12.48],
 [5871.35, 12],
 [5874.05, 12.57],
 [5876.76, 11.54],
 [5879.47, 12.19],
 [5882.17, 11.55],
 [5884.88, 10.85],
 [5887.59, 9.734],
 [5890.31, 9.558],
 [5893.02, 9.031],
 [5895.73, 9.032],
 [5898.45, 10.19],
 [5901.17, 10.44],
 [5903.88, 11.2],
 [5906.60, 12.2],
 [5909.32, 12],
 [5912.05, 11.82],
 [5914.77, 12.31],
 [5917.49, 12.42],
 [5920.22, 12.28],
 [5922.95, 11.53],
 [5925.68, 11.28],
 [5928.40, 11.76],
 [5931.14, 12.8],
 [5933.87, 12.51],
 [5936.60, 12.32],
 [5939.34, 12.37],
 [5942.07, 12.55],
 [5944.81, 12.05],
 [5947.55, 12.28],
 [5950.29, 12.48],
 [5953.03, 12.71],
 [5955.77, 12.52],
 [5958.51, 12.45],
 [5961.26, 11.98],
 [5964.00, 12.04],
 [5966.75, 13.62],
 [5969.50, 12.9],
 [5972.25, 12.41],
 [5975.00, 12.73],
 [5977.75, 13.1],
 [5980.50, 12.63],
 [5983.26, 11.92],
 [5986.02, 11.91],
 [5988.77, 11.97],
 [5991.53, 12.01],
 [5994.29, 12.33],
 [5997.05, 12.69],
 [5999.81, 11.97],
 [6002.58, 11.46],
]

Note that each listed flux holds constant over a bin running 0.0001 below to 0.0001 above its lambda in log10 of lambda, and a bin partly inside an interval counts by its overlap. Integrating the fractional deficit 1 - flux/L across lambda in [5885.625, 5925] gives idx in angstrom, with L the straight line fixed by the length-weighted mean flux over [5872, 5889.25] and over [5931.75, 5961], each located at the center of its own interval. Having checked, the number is 2.7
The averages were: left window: 11.4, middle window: 11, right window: 12.4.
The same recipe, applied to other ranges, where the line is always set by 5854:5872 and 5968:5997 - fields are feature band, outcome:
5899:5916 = 0.9 angstrom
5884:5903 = 3.7 angstrom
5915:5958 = 0.2 angstrom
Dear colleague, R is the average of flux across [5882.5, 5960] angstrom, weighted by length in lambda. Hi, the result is 11.6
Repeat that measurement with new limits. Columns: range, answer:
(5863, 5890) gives 11.6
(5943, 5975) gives 12.5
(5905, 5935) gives 12.1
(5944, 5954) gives 12.4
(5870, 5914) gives 11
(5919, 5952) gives 12.2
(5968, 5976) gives 12.7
